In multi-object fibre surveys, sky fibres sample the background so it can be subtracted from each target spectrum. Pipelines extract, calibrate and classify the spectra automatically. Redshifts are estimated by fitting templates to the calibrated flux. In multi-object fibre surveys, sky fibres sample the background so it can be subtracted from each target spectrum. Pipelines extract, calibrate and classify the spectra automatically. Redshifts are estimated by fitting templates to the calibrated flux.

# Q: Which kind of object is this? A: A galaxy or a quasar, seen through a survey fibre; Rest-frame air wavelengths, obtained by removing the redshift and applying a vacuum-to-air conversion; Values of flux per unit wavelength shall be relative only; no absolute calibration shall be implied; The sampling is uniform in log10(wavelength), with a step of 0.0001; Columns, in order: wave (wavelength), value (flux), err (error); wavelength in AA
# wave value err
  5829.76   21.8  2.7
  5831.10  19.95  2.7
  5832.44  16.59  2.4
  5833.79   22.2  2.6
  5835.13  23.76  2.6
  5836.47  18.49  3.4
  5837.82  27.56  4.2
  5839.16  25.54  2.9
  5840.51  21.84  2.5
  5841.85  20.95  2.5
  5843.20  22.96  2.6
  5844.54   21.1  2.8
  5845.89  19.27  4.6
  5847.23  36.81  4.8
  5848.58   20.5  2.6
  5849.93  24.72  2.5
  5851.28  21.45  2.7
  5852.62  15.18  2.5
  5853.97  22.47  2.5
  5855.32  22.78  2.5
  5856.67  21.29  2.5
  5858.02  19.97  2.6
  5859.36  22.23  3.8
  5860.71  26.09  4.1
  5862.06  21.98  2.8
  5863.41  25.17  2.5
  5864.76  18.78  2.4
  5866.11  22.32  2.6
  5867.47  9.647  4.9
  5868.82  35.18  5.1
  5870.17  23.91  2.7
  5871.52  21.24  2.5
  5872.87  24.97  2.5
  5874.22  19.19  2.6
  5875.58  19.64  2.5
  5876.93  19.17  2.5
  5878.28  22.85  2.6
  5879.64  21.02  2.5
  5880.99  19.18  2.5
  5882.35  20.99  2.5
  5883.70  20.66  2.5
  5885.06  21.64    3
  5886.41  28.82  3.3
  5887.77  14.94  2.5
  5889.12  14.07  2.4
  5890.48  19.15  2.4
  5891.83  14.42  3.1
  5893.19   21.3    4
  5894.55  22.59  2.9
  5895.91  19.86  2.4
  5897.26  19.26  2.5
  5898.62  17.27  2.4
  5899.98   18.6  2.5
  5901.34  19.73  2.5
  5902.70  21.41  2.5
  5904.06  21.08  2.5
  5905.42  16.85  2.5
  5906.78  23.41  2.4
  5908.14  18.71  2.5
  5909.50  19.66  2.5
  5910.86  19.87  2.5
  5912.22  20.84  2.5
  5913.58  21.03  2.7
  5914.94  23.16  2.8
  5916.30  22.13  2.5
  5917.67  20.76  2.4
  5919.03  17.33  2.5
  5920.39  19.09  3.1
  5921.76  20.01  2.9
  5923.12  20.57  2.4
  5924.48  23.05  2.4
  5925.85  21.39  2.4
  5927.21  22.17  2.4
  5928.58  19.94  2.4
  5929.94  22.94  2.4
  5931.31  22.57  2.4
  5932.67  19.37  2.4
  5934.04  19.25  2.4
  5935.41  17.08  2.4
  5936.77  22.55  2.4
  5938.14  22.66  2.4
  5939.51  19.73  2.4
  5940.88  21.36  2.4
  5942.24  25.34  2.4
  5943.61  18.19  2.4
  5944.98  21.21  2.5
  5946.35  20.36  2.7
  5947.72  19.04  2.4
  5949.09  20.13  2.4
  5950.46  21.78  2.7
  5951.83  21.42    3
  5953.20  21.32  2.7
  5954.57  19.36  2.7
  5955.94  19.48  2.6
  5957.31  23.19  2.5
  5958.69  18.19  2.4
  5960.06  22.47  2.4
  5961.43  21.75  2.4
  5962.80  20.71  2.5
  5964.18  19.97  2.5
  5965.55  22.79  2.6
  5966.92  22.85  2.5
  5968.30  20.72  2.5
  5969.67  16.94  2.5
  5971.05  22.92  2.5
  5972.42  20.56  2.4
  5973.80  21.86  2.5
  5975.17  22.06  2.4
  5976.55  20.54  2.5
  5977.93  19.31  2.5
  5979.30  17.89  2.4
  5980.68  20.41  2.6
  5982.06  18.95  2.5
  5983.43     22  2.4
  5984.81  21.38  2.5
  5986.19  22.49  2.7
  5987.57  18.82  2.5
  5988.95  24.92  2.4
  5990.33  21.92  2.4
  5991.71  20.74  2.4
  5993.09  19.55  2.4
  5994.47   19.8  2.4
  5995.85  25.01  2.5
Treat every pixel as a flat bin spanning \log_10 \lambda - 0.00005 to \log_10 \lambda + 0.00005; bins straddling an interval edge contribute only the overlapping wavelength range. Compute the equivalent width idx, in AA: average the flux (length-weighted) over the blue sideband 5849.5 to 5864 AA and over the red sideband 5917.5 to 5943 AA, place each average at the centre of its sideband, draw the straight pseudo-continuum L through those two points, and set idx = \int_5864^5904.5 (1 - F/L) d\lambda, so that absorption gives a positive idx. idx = 2.3 AA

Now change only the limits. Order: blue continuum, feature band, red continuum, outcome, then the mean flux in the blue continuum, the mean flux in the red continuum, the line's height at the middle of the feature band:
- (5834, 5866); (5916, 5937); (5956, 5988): 0.9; 22.6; 20.8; 21.5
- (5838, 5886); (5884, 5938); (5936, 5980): 3.2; 22.2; 20.9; 21.5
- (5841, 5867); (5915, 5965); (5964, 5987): 1.0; 22.3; 20.8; 21.3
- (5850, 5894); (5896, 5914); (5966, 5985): 0.9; 21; 20.6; 20.9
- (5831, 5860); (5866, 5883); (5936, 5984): 0.3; 22.2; 20.8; 21.9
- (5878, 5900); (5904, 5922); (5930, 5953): 0.0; 19.8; 20.8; 20.3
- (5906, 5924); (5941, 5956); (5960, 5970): 0.1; 20.5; 21.1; 20.9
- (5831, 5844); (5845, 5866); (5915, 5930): -0.7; 22.1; 20.9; 21.8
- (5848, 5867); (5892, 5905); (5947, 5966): 0.9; 21.6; 20.8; 21.3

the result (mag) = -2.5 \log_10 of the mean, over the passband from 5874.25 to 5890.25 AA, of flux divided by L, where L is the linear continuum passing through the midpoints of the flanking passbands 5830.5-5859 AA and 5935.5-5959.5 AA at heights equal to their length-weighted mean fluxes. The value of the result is 0.08 mag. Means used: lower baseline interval 22.2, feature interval 20.2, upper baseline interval 20.8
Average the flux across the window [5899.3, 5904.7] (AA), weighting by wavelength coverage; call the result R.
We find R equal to 20.2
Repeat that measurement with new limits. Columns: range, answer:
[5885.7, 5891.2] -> 19.3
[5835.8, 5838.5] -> 23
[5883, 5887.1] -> 23.7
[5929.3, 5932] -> 22.7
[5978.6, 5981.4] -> 19.2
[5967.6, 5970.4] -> 18.8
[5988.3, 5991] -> 23.4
